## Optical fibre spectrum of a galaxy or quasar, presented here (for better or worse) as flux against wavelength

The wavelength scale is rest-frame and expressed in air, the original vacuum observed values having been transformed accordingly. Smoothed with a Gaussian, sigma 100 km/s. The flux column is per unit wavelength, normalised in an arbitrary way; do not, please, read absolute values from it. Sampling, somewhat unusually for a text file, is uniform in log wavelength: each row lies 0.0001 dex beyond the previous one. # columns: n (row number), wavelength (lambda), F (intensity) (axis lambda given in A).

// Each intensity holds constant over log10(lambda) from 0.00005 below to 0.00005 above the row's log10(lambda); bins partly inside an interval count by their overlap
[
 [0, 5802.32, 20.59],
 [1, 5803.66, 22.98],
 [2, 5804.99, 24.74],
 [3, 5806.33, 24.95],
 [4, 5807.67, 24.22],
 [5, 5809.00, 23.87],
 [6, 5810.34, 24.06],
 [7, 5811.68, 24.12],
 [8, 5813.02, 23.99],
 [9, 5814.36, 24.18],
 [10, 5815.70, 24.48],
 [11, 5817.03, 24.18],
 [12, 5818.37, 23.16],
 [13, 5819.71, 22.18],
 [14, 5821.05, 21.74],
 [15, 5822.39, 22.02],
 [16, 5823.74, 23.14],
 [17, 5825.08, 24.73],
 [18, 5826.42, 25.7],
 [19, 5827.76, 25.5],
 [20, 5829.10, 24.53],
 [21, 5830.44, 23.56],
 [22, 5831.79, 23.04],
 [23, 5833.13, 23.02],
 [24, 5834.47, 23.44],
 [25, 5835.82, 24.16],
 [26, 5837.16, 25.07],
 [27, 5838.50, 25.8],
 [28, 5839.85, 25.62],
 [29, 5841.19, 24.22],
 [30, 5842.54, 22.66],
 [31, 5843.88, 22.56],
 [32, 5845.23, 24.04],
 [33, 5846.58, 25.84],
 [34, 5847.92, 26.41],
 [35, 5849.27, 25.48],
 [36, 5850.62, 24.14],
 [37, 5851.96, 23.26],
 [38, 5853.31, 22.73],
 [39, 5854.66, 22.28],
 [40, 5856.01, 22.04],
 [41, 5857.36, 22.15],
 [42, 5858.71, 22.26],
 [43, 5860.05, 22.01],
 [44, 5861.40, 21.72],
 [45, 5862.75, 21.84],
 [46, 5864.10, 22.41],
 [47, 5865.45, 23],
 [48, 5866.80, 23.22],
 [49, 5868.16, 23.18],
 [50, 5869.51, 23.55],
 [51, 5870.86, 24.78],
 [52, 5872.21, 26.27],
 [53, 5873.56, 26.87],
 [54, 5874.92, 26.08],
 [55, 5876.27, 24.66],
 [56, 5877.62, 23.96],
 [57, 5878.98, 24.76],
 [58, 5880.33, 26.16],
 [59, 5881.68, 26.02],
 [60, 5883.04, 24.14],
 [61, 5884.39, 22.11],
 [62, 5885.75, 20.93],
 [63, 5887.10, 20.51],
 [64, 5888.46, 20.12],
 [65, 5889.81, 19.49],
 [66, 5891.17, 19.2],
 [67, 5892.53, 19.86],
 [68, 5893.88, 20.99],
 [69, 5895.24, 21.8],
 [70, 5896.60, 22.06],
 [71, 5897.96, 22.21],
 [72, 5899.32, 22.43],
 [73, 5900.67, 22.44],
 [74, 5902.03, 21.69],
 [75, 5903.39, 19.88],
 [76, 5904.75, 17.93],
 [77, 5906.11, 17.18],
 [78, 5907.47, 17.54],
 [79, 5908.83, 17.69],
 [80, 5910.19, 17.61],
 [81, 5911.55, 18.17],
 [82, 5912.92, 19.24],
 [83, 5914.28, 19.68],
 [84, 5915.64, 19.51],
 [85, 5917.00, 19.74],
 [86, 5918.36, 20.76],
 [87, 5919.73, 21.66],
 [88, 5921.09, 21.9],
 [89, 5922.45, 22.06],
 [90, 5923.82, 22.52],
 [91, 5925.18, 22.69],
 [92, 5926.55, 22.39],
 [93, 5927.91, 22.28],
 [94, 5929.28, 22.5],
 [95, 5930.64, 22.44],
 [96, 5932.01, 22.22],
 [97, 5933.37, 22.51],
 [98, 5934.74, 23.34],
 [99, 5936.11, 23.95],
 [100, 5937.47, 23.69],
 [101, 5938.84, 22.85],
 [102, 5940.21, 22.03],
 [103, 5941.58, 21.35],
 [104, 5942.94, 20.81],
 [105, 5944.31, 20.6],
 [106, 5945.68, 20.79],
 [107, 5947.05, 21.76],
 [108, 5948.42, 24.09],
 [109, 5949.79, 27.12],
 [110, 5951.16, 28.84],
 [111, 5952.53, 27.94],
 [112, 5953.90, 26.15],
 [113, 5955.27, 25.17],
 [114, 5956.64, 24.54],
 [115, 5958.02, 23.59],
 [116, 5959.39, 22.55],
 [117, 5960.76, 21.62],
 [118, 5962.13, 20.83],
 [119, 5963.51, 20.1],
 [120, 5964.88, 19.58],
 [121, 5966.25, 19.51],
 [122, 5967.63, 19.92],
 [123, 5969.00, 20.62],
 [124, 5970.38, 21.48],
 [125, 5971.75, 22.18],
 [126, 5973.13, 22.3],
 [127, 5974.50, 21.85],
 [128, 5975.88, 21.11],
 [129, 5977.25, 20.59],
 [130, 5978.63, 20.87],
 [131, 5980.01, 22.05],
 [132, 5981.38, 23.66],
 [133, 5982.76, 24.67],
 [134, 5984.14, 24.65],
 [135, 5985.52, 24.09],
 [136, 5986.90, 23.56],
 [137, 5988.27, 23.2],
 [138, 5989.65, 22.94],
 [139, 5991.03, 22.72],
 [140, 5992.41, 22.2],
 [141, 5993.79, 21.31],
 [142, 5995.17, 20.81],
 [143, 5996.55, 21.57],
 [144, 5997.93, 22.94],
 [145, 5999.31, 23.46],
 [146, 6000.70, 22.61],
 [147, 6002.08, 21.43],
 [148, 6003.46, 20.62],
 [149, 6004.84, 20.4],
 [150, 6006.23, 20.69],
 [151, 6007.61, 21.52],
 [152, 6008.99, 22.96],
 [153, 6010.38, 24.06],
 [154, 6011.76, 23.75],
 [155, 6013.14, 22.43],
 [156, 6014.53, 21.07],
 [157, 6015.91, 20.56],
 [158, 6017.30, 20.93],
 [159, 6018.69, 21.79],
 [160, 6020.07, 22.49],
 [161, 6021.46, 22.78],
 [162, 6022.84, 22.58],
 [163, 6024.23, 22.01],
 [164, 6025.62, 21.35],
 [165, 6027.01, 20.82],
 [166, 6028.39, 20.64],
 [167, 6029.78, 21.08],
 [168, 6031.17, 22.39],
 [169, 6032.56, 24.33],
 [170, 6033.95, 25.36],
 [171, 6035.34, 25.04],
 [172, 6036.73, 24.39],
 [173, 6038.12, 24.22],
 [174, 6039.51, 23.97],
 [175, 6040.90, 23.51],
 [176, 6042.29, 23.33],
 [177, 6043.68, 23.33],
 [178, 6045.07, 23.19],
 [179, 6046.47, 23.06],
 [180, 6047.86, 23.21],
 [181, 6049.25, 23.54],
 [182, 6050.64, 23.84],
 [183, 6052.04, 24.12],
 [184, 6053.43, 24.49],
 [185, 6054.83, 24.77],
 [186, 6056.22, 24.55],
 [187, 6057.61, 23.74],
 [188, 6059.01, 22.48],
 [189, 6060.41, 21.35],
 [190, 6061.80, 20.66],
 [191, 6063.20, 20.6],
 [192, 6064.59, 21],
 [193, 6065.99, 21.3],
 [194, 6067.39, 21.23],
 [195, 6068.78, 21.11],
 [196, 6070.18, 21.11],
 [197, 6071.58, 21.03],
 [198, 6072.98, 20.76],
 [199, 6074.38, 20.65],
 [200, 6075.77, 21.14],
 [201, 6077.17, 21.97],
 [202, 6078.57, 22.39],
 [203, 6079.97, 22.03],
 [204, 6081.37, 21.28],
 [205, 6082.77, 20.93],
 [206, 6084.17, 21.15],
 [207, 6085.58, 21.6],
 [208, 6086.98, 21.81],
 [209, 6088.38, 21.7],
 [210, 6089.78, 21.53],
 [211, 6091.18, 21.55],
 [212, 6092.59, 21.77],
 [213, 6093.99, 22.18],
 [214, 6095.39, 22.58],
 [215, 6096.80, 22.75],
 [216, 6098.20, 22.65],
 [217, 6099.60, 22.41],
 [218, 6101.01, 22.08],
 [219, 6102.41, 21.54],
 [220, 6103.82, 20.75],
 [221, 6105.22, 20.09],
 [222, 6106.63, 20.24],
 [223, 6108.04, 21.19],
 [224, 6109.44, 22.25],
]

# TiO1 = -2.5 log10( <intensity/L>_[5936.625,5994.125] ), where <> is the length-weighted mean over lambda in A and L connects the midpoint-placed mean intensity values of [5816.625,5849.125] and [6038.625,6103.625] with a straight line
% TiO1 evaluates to 0.017 mag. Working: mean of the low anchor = 24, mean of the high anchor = 22.2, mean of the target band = 22.7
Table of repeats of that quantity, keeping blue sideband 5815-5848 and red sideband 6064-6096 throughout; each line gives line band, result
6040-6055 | -0.09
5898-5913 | 0.20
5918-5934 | 0.04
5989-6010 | 0.02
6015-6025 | 0.01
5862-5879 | -0.03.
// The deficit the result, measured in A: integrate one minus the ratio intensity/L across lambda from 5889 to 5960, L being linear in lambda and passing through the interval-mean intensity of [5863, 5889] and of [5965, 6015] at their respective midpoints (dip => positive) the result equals 3.8 A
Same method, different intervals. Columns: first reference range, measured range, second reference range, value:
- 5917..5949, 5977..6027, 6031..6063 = 1.7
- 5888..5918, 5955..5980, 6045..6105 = -1.0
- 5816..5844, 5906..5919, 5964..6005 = 2.3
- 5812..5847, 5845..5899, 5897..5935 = -1.7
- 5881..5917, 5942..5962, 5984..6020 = -2.4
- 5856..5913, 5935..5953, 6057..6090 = -1.4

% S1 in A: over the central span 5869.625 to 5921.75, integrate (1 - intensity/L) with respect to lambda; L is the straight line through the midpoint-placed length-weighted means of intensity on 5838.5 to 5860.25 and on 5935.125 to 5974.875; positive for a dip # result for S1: 3.9 A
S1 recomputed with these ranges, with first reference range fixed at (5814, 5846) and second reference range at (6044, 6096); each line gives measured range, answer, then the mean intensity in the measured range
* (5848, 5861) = 0.3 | 23.1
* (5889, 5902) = 1.2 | 21.2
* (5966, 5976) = 0.7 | 21.2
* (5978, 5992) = -0.3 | 23.2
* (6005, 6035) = 0.4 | 22.2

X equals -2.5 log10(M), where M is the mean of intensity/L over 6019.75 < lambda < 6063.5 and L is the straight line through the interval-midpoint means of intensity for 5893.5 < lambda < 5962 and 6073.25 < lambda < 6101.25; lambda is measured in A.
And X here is -0.06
